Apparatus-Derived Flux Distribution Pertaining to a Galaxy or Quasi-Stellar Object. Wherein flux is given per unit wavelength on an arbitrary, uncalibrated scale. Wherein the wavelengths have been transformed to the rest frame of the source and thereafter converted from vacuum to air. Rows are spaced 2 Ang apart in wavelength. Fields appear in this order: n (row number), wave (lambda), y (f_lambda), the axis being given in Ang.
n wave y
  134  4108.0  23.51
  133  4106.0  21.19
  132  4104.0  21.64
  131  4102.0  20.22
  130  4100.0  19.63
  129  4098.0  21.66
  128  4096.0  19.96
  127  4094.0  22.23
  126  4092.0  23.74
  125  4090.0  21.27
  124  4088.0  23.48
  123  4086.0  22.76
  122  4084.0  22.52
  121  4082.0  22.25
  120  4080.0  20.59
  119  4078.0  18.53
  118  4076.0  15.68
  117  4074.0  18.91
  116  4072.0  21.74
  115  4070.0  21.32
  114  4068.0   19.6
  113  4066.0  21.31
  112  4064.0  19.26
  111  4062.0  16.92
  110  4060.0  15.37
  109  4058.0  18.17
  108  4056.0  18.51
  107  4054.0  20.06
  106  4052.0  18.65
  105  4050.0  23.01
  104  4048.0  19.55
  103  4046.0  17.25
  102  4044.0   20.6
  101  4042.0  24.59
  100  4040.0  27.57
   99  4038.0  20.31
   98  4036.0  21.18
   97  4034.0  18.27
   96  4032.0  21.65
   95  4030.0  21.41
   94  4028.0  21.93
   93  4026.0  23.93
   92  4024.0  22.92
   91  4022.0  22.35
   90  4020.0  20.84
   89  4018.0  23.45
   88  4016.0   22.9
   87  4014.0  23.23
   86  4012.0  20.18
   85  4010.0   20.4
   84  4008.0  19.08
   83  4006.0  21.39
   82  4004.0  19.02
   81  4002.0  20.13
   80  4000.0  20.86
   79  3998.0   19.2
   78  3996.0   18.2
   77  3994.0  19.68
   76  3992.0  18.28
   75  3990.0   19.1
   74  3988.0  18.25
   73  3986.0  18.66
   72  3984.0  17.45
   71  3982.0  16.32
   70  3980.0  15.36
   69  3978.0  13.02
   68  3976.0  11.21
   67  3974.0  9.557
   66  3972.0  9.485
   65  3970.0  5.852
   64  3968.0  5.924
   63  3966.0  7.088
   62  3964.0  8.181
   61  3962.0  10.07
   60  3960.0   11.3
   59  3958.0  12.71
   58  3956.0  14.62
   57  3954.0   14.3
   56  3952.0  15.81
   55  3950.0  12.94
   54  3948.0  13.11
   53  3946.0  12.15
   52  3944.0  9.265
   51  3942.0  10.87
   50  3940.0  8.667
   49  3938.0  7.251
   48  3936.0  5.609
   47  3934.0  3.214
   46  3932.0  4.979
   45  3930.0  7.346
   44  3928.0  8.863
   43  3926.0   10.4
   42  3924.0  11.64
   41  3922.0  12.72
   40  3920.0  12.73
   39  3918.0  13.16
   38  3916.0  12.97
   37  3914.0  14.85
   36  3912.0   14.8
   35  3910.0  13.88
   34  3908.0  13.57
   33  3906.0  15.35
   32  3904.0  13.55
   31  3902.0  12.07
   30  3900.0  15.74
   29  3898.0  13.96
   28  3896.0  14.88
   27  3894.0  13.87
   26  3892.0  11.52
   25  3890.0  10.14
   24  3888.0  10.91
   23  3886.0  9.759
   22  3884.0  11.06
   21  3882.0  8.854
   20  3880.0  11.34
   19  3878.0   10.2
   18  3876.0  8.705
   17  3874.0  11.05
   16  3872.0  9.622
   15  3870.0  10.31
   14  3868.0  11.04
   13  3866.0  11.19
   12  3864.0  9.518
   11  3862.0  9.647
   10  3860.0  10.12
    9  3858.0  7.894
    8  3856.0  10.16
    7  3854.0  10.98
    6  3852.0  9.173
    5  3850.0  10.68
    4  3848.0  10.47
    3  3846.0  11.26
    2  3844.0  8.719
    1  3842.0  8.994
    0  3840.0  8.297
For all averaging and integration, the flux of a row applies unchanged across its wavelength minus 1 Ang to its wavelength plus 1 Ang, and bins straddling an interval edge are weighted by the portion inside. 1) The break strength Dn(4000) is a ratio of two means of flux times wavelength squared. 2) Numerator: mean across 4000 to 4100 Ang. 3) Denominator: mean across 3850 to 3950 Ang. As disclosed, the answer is 2.1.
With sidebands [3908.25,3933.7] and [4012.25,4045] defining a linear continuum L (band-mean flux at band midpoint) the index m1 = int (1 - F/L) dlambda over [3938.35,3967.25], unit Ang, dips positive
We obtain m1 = 6.3 Ang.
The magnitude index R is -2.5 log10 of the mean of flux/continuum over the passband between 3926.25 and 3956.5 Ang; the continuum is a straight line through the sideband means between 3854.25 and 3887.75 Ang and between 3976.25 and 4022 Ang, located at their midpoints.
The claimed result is 0.47 mag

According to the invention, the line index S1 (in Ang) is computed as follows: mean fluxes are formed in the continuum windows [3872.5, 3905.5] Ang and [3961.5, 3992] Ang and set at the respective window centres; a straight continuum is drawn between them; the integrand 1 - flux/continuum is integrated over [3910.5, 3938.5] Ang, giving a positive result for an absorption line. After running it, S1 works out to 4.4 Ang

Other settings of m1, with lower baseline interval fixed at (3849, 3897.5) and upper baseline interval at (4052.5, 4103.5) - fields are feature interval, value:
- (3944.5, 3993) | 7.1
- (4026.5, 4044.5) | -3.8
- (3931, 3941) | 5.6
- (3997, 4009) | -2.3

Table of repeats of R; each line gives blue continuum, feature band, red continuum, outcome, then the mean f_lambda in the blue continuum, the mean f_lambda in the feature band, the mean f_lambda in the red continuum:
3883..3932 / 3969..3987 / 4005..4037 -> 0.37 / 12.3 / 13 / 21.6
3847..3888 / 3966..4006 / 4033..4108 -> 0.06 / 10.1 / 15.5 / 20.6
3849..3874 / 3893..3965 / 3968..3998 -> 0.08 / 10.1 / 11.7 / 14.9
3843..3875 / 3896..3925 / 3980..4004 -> -0.03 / 10.1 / 13.7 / 18.6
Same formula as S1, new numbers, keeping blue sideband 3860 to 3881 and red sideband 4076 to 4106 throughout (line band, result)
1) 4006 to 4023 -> -4.0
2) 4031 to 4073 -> -2.1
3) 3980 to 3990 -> -1.0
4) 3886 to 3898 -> -0.9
